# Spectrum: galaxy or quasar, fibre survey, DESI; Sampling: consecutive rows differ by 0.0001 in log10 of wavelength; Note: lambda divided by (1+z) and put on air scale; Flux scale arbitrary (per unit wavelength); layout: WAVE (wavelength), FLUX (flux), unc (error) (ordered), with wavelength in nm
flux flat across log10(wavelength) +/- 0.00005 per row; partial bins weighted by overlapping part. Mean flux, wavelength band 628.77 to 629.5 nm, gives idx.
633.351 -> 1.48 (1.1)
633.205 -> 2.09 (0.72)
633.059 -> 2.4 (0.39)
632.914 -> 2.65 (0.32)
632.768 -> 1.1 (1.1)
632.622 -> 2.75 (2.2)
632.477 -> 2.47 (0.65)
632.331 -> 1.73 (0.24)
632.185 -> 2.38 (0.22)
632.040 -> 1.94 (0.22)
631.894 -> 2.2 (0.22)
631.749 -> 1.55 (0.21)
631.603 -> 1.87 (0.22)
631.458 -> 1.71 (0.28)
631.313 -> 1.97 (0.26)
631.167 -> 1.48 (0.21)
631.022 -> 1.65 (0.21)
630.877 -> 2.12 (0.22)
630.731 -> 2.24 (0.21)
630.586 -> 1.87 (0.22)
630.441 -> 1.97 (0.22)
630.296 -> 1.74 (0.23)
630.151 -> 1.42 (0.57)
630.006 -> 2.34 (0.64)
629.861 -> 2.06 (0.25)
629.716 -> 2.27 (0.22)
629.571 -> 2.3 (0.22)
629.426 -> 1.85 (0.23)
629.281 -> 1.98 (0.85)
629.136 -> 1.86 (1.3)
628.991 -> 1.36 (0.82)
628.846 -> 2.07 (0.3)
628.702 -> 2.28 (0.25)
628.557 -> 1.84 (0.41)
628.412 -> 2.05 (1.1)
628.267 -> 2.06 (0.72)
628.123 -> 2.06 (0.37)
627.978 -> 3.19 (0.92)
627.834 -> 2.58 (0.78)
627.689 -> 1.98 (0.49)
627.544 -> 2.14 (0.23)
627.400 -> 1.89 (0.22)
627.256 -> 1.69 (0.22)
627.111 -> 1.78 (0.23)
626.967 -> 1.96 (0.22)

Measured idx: 1.83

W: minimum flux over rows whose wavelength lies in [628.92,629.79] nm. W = 1.36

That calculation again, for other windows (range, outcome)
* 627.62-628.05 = 1.98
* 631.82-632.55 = 1.73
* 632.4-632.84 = 1.1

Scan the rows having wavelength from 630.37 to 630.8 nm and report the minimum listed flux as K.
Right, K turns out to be 1.87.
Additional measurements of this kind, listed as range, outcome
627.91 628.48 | 2.05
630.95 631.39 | 1.48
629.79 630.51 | 1.42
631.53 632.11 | 1.55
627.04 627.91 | 1.69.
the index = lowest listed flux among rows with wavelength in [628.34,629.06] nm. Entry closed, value 1.36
